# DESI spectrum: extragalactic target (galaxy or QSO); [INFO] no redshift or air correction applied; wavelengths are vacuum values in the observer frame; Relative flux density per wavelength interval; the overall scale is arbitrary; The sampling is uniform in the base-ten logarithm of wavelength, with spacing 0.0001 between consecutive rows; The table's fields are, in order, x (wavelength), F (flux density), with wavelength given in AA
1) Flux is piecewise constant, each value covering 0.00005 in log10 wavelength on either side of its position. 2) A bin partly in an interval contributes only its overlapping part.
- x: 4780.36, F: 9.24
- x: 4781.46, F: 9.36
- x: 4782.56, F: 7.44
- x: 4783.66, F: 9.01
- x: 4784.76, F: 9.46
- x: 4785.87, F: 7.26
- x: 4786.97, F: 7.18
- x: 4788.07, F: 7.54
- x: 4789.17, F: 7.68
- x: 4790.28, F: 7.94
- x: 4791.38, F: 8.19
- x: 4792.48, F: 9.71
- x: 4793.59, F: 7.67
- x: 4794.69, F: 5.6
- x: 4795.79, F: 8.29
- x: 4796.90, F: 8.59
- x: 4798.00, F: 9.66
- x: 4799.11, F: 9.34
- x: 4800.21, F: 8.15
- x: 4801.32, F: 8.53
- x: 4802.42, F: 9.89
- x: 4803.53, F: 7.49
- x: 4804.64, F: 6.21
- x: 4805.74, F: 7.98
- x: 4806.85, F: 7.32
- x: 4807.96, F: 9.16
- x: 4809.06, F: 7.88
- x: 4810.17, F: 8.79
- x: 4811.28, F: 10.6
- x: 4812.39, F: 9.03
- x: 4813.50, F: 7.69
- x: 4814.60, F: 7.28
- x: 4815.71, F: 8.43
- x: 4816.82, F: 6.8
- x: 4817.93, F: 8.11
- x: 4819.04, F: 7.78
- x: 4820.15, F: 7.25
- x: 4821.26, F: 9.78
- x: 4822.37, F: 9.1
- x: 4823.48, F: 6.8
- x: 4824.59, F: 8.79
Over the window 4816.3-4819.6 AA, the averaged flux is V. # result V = 7.57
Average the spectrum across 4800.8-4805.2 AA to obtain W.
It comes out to 8.03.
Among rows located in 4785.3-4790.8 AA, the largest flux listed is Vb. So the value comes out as 7.94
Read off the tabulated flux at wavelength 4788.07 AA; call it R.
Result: 7.54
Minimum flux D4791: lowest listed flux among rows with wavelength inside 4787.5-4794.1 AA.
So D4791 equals 7.54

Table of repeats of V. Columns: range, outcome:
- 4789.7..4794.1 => 8.37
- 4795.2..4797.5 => 8.43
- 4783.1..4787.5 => 8.22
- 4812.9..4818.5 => 7.68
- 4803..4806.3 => 7.22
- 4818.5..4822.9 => 8.48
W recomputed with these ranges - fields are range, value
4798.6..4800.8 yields 8.73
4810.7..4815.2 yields 8.65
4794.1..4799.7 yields 8.3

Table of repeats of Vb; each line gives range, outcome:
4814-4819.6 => 8.43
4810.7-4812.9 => 10.6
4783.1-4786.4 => 9.46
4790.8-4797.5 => 9.71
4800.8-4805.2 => 9.89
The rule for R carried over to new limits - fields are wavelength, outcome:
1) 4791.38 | 8.19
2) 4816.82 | 6.8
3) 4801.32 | 8.53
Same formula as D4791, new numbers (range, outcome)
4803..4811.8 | 6.21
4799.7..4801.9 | 8.15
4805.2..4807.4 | 7.32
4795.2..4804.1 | 7.49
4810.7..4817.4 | 6.8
